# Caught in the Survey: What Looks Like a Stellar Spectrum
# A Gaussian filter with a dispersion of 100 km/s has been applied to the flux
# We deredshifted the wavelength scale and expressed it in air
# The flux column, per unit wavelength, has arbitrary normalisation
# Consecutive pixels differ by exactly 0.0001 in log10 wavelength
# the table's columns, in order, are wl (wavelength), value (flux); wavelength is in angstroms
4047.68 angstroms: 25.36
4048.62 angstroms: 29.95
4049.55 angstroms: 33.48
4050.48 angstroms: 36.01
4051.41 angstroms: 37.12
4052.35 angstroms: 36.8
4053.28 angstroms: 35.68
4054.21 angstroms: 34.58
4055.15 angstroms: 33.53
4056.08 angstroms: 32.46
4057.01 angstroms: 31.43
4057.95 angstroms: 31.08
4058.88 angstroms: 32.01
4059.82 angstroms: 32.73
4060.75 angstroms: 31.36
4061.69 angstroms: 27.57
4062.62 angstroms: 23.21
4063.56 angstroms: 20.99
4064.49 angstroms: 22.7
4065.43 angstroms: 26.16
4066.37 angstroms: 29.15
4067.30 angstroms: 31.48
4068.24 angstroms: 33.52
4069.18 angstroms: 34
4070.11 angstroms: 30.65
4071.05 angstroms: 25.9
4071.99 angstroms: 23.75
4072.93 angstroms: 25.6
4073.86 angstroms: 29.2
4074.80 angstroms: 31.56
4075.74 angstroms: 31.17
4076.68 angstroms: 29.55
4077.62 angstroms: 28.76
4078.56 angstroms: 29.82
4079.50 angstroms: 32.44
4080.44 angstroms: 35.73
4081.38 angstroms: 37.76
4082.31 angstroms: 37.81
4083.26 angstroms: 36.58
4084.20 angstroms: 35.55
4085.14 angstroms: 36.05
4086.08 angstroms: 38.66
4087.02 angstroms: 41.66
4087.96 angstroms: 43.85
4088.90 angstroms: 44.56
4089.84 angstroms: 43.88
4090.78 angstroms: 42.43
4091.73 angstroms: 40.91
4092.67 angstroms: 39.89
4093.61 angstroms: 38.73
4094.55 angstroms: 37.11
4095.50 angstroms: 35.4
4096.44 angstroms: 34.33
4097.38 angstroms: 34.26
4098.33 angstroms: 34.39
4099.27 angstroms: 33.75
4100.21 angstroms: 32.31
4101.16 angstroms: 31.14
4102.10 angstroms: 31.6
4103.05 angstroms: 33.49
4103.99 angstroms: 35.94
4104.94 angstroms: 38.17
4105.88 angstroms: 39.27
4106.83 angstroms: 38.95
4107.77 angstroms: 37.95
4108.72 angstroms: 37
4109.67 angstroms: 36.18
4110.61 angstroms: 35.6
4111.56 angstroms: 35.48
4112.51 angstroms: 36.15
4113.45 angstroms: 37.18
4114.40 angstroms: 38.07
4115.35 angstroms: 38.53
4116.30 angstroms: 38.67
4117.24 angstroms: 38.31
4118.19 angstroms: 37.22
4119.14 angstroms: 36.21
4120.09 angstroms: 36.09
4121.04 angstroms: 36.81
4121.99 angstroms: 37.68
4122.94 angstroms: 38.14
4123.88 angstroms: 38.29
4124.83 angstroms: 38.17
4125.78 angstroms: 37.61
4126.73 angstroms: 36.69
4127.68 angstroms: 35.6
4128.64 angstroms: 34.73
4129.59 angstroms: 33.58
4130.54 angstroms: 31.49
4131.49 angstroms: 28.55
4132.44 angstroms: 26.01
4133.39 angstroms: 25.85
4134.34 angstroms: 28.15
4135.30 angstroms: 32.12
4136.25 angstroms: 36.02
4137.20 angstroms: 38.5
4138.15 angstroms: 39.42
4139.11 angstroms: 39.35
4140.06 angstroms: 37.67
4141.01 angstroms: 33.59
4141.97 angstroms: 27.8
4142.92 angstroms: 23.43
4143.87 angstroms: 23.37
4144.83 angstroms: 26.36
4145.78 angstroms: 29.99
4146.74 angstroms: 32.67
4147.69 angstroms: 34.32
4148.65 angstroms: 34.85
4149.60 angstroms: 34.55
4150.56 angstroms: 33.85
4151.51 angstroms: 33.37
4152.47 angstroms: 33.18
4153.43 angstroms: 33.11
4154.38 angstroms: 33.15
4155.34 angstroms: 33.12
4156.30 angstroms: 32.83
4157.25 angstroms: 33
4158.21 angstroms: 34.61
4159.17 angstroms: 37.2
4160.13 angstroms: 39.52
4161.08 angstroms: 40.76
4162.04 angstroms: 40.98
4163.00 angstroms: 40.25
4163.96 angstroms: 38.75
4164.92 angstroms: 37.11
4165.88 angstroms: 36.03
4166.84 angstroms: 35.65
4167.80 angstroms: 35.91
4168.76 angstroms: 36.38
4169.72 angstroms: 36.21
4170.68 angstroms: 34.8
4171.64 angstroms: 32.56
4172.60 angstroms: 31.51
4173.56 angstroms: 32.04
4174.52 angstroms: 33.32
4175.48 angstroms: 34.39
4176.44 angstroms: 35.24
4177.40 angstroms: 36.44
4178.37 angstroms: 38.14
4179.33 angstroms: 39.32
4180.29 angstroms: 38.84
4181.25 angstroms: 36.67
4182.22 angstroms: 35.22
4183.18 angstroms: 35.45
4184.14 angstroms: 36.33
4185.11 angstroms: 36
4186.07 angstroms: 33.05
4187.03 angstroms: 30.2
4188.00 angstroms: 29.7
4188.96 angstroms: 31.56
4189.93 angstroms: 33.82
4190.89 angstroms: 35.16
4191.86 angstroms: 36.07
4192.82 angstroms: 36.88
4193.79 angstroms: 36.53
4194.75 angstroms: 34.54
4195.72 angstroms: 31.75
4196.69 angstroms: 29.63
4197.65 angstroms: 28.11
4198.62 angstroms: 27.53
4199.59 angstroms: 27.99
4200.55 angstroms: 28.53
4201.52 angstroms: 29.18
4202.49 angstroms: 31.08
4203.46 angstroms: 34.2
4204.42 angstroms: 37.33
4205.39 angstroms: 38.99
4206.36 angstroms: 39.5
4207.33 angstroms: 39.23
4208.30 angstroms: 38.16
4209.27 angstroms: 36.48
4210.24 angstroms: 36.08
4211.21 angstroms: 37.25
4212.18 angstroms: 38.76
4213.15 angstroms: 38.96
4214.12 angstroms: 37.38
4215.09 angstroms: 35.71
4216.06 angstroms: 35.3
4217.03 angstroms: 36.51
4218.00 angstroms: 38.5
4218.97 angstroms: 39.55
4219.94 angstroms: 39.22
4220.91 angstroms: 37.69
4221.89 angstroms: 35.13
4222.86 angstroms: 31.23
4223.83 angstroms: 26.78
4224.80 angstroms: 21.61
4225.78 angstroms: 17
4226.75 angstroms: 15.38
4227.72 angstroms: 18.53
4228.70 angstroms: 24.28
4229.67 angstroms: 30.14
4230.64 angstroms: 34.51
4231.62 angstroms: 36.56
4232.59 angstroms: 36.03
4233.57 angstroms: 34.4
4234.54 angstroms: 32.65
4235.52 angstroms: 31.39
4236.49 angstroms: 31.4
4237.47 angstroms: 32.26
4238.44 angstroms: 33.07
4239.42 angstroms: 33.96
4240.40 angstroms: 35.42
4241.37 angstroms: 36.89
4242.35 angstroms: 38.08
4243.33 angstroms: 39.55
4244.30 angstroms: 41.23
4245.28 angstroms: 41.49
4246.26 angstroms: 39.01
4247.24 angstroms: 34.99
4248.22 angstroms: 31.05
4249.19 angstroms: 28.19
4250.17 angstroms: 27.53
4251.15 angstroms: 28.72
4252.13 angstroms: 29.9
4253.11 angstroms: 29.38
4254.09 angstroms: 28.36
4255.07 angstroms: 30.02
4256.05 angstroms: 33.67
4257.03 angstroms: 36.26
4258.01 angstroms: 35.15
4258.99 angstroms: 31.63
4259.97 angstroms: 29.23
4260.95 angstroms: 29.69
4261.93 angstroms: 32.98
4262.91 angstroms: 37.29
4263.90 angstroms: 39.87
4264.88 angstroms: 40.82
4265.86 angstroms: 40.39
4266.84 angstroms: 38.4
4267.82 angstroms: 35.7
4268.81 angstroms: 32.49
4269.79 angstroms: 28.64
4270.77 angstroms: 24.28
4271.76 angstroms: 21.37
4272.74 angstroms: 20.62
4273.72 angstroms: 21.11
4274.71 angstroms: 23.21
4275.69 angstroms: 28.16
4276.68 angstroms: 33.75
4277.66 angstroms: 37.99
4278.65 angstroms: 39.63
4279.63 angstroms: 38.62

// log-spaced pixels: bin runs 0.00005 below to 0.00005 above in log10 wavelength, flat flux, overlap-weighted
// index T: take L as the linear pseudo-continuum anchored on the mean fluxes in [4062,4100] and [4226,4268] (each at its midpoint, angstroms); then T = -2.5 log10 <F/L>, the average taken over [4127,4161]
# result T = 0.017 mag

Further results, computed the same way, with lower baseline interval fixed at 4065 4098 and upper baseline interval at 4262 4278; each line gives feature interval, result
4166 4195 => -0.065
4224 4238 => 0.137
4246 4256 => 0.040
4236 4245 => -0.127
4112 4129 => -0.102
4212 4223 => -0.150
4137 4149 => 0.043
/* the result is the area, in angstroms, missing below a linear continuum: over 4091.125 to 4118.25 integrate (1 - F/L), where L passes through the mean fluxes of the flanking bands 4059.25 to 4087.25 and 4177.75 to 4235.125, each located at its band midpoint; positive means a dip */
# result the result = -4.2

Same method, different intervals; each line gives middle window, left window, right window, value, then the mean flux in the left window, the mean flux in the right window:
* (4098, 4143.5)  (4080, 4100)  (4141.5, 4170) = 1.6 angstroms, 38.2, 34.1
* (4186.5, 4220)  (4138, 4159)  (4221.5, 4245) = -3.1 angstroms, 32.6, 31.2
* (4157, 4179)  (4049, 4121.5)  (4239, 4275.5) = -1.8 angstroms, 34.4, 32.6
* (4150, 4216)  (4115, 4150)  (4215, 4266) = -3.1 angstroms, 33.9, 32.9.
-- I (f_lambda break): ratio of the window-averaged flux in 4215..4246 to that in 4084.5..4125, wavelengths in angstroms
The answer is 0.88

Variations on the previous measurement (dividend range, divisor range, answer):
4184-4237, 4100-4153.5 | 0.96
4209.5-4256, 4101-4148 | 0.95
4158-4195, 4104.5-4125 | 0.95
